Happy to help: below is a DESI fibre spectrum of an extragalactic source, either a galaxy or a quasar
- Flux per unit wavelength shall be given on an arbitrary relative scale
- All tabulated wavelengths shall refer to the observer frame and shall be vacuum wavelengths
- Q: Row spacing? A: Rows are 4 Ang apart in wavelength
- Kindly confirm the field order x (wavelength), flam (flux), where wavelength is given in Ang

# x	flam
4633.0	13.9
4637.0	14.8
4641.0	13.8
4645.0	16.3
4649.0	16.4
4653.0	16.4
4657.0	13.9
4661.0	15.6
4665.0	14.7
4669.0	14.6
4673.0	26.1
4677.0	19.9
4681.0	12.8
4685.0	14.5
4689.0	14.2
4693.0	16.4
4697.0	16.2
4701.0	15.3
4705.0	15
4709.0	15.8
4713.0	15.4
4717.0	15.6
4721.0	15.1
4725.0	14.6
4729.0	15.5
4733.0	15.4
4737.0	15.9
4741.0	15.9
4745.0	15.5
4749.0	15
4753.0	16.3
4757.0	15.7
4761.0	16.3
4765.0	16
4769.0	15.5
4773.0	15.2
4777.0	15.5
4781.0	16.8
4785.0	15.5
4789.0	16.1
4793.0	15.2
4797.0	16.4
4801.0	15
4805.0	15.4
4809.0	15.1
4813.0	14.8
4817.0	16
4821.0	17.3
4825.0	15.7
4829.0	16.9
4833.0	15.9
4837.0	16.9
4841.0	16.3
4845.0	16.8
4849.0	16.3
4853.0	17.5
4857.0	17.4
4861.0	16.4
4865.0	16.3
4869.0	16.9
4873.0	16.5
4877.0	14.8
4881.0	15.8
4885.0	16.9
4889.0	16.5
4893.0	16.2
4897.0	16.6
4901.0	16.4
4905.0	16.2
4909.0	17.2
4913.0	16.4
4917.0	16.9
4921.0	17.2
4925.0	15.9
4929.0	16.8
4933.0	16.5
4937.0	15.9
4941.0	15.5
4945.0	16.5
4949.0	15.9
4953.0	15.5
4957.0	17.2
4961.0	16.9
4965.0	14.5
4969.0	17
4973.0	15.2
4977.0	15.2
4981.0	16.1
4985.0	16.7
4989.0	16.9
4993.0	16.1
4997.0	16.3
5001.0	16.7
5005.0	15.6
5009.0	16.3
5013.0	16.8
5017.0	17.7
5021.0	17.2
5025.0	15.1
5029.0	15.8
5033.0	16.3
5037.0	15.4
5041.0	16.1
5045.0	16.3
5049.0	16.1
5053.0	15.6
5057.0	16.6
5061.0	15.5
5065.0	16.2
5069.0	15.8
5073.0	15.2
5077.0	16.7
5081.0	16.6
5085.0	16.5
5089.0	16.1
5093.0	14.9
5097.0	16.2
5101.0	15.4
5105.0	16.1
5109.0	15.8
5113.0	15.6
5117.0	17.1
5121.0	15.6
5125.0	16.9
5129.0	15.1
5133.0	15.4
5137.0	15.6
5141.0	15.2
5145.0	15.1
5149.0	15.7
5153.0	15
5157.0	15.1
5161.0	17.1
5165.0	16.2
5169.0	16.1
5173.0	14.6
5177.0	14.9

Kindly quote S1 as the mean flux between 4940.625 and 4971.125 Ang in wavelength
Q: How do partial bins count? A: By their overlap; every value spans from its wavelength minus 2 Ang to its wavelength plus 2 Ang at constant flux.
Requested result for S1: 16.2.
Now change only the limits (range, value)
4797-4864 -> 16.2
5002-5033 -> 16.4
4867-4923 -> 16.5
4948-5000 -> 16.1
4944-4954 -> 16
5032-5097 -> 16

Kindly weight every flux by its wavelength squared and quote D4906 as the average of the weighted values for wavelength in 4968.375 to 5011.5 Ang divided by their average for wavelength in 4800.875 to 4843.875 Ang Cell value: 1.1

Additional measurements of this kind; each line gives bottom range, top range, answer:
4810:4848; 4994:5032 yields 1.09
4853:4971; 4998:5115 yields 1.04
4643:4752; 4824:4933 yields 1.12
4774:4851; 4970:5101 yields 1.10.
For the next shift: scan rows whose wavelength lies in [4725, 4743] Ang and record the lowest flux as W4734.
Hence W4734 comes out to 14.6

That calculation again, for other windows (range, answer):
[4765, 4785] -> 15.2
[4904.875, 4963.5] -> 15.5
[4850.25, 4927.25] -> 14.8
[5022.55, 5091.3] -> 15.1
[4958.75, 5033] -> 14.5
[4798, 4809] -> 15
